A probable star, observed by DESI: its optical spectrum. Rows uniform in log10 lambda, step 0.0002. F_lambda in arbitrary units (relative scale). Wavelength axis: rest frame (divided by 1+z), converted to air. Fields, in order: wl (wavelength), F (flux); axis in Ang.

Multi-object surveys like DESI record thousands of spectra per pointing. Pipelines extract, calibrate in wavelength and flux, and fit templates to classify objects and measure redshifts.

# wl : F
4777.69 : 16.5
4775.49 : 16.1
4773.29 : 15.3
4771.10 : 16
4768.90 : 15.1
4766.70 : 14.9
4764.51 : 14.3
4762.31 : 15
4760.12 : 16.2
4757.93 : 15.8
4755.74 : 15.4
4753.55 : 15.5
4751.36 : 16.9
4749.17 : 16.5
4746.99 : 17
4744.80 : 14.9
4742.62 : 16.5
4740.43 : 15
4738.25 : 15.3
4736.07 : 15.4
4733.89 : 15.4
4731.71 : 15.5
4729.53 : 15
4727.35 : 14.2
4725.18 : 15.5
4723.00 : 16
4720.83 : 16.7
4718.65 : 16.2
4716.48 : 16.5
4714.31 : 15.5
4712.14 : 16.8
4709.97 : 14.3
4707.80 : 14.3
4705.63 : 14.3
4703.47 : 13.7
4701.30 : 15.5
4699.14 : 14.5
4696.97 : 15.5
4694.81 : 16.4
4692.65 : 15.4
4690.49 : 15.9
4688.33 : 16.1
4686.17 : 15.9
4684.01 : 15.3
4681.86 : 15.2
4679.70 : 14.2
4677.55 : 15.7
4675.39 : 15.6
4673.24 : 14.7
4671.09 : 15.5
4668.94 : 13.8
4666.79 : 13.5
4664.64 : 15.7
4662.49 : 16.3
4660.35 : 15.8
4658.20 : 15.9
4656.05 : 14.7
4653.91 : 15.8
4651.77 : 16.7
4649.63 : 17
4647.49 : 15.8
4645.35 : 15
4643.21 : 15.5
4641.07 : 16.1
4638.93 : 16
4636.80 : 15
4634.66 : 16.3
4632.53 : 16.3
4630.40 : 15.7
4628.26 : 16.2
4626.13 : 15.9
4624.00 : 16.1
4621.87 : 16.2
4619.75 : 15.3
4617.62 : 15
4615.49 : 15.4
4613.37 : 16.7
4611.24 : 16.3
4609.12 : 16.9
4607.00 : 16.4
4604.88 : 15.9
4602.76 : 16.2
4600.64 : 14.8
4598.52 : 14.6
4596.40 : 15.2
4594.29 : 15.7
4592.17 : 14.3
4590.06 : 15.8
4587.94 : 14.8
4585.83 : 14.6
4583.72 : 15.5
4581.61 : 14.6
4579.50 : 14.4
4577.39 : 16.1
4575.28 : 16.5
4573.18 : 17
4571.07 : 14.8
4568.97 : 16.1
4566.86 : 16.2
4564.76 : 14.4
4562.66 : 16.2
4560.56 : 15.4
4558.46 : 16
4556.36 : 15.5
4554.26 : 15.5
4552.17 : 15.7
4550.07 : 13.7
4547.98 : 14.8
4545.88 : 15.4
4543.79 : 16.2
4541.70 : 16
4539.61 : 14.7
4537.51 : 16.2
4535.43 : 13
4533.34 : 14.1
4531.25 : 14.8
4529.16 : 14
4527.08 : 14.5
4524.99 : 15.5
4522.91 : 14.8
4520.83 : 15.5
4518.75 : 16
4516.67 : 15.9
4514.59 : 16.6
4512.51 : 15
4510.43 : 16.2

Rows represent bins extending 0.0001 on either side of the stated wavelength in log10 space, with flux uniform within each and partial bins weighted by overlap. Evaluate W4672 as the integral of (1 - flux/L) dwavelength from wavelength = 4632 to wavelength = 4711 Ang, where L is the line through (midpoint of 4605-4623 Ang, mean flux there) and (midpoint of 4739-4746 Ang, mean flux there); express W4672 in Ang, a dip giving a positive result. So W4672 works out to 2.0 Ang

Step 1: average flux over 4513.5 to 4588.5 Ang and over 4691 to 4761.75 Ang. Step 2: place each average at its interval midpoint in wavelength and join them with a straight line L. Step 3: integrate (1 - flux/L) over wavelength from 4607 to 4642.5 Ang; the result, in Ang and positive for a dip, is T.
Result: -1.3 Ang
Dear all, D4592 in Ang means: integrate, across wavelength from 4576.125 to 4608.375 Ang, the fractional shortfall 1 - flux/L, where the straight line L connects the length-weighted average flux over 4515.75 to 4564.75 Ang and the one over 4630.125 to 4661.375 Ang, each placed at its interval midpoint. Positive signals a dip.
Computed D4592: 0.46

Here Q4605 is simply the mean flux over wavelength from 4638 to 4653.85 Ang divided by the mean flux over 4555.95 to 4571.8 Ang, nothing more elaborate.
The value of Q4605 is 1.0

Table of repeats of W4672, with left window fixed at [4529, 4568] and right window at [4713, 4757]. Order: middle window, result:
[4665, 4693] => 0.8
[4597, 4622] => -0.7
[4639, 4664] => -0.6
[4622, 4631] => -0.3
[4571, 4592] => -0.2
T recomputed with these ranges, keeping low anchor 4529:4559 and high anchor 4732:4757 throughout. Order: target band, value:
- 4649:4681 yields 0.26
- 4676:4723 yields 0.56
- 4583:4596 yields 0.09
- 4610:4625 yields -0.53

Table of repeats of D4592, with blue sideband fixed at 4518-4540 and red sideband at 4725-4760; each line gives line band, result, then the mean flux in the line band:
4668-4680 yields 0.3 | 15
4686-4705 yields 0.1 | 15.4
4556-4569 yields -0.6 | 15.7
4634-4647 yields -0.3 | 15.6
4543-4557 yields -0.3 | 15.2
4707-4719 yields -0.1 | 15.6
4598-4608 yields -0.4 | 15.6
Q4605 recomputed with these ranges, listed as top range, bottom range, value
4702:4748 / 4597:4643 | 0.97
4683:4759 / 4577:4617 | 1.01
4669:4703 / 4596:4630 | 0.97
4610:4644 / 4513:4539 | 1.05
